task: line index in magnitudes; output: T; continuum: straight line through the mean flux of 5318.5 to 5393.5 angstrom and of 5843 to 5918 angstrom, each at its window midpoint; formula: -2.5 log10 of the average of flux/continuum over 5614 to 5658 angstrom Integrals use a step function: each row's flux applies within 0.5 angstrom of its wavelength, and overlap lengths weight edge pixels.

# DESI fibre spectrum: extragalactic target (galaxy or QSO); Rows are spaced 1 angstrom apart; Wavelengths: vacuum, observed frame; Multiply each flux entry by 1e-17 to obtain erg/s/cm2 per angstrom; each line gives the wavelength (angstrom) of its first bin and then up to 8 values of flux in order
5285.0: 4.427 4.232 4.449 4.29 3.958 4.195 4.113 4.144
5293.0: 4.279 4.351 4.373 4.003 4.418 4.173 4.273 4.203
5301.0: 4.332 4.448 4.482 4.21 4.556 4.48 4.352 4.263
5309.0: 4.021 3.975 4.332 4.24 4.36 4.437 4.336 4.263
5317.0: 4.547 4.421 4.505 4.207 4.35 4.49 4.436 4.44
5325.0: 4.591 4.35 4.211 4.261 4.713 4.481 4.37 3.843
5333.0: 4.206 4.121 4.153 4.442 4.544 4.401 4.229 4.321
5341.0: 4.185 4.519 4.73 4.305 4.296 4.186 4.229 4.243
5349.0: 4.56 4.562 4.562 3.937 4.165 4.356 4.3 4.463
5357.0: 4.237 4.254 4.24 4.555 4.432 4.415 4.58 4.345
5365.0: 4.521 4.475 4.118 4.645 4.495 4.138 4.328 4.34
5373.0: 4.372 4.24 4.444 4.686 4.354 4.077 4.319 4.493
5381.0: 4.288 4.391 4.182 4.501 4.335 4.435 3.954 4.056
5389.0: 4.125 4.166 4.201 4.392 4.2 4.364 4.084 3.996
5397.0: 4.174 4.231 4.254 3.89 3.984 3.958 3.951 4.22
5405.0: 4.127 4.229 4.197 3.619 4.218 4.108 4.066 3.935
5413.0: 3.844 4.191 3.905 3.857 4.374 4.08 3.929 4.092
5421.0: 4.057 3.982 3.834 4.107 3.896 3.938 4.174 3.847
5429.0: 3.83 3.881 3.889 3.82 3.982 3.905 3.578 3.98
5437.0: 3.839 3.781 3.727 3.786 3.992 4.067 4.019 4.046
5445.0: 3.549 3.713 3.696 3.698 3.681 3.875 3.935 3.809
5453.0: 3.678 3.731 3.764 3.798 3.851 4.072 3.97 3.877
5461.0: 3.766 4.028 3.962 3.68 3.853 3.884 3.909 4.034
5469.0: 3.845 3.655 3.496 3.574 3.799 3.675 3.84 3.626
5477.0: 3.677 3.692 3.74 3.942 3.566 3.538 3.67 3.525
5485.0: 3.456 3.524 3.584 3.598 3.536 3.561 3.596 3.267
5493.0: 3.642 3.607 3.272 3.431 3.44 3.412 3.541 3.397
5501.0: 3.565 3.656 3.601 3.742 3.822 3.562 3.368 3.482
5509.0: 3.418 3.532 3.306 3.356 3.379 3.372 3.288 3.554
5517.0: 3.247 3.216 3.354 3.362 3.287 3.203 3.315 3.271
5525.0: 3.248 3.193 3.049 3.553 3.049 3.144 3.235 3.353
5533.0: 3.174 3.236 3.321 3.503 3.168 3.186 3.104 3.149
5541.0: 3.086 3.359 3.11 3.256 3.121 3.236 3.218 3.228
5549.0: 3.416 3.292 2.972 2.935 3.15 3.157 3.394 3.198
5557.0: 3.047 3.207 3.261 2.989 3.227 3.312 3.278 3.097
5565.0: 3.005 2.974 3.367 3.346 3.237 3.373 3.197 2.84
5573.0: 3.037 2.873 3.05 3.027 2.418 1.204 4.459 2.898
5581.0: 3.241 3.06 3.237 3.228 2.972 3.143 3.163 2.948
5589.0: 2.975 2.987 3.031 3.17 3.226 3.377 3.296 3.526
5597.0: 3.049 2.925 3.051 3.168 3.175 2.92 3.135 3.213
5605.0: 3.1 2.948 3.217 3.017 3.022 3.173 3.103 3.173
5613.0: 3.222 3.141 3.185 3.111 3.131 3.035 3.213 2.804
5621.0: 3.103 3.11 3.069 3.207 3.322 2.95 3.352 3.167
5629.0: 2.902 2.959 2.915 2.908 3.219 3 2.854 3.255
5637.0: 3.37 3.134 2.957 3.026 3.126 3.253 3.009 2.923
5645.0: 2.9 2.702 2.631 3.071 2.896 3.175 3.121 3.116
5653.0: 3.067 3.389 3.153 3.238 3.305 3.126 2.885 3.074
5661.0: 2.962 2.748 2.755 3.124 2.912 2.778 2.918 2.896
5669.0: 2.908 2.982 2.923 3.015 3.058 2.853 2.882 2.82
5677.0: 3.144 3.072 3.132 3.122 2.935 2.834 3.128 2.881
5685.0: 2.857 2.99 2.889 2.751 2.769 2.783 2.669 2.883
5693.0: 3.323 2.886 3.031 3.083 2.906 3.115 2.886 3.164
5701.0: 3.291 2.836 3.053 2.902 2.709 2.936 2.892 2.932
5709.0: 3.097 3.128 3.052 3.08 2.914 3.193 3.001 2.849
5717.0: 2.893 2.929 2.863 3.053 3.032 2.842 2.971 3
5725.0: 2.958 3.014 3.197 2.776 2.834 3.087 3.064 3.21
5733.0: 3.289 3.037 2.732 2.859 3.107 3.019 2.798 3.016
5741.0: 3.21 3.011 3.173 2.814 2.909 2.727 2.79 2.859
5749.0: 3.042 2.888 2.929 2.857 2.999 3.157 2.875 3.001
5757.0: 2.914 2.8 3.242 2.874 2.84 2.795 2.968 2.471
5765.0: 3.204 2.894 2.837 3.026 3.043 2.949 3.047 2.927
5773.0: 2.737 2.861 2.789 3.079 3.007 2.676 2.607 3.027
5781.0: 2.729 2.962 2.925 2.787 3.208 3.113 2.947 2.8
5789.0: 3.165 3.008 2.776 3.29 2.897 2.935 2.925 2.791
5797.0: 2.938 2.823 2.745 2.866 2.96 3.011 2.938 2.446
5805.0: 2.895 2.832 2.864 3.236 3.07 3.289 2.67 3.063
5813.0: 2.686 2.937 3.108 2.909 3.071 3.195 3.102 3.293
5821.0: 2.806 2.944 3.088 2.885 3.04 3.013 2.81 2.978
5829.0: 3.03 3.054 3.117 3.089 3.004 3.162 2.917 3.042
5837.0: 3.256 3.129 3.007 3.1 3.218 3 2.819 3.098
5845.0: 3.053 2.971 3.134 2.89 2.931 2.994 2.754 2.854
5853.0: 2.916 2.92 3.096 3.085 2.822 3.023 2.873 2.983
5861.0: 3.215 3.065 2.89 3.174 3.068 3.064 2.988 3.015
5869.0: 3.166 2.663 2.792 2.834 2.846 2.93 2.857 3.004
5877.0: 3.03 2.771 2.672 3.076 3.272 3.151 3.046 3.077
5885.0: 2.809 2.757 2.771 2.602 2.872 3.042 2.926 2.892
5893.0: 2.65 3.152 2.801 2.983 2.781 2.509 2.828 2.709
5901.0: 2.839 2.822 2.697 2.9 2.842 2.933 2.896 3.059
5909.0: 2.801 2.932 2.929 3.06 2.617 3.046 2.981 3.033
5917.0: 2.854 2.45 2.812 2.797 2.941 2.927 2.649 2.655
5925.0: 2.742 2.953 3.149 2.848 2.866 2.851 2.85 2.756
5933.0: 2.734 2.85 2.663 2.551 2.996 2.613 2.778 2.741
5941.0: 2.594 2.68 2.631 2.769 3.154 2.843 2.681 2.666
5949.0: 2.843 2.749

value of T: 0.16 mag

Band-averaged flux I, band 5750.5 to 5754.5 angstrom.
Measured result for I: 2.99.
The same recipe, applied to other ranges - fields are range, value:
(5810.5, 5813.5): 2.81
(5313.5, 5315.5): 4.39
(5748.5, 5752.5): 2.93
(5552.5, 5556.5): 3.22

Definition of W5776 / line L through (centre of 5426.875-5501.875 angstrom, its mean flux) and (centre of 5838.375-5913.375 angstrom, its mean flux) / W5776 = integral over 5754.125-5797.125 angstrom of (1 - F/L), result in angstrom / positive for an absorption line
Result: 2.8 angstrom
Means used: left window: 3.73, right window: 2.93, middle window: 2.92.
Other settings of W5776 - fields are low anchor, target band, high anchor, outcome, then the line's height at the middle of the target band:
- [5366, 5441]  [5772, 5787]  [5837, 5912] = 1.3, 3.17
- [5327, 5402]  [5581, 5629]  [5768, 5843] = 6.1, 3.58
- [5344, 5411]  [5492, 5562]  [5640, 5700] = 5.8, 3.61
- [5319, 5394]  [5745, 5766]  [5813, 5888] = 2.2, 3.25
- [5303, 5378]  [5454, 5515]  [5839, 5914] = 5.2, 3.97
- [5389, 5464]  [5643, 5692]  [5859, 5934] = 6.5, 3.41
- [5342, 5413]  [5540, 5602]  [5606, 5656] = 4.3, 3.36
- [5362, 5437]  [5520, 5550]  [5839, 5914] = 4.4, 3.8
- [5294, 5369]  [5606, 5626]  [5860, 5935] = 2.8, 3.61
